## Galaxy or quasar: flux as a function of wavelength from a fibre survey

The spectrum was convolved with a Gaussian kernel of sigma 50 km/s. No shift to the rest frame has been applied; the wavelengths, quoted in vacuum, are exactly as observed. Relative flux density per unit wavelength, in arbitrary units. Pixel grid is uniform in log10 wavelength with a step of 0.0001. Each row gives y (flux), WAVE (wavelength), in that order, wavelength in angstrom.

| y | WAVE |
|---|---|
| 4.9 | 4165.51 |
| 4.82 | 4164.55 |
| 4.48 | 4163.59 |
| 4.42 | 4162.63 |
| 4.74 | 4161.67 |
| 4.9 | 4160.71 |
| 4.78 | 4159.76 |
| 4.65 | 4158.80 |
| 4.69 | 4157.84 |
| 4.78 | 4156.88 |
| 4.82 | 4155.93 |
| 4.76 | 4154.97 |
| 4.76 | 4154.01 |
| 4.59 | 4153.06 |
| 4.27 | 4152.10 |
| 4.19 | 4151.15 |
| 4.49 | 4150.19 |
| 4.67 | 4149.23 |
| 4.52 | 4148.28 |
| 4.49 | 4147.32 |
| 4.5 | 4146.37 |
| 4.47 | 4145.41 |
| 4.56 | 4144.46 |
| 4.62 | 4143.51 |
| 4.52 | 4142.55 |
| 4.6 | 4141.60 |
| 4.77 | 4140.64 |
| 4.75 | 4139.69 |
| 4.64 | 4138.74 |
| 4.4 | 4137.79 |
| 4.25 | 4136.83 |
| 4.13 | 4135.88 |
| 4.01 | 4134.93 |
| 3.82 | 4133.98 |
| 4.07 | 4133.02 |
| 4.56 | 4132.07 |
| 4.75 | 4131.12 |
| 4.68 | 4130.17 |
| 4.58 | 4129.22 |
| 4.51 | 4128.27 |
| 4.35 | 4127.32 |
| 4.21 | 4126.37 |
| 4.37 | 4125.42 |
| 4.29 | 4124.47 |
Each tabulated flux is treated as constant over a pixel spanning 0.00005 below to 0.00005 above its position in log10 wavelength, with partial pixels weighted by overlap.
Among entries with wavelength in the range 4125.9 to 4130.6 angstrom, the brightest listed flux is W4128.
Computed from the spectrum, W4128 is 4.68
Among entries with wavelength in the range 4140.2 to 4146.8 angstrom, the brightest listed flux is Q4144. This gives 4.77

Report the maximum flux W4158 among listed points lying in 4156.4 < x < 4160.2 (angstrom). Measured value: 4.78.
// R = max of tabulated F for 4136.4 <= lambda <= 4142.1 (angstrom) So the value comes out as 4.77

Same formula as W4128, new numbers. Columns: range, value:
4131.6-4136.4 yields 4.56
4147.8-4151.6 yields 4.67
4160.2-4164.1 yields 4.9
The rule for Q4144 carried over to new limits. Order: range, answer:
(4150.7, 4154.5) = 4.76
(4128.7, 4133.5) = 4.75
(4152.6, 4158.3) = 4.82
